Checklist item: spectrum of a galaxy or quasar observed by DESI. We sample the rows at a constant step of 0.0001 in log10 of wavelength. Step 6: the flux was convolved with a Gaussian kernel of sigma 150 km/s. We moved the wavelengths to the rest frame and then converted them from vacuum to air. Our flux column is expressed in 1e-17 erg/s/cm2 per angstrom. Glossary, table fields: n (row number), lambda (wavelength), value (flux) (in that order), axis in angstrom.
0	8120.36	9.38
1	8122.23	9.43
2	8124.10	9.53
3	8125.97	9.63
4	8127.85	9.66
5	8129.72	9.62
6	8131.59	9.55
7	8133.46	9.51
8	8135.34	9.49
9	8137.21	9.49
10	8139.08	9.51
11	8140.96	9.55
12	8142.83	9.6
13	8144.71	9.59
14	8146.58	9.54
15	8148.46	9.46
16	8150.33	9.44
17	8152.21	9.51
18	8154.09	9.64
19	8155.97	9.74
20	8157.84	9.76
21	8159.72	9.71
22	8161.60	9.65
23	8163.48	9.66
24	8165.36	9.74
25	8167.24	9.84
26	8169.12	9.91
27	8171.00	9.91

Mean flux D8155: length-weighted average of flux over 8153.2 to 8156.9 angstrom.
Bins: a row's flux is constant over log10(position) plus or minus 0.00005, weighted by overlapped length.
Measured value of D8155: 9.68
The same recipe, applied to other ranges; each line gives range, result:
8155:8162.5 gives 9.72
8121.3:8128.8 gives 9.56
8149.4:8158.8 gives 9.62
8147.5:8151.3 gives 9.45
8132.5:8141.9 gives 9.51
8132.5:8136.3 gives 9.5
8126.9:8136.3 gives 9.56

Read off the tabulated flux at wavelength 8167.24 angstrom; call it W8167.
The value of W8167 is 9.84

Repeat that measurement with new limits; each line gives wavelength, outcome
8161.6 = 9.65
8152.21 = 9.51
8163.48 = 9.66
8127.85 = 9.66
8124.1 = 9.53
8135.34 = 9.49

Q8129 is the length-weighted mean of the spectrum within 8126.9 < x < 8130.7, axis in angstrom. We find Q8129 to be 9.63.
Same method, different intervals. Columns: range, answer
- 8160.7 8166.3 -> 9.68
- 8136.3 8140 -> 9.51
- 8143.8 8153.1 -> 9.51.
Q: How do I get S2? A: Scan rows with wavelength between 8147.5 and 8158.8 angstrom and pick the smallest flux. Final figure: 9.44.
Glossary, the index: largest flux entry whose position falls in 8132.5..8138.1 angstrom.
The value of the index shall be 9.51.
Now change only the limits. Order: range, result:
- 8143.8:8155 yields 9.64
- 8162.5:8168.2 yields 9.84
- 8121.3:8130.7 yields 9.66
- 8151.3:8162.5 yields 9.76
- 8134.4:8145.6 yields 9.6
